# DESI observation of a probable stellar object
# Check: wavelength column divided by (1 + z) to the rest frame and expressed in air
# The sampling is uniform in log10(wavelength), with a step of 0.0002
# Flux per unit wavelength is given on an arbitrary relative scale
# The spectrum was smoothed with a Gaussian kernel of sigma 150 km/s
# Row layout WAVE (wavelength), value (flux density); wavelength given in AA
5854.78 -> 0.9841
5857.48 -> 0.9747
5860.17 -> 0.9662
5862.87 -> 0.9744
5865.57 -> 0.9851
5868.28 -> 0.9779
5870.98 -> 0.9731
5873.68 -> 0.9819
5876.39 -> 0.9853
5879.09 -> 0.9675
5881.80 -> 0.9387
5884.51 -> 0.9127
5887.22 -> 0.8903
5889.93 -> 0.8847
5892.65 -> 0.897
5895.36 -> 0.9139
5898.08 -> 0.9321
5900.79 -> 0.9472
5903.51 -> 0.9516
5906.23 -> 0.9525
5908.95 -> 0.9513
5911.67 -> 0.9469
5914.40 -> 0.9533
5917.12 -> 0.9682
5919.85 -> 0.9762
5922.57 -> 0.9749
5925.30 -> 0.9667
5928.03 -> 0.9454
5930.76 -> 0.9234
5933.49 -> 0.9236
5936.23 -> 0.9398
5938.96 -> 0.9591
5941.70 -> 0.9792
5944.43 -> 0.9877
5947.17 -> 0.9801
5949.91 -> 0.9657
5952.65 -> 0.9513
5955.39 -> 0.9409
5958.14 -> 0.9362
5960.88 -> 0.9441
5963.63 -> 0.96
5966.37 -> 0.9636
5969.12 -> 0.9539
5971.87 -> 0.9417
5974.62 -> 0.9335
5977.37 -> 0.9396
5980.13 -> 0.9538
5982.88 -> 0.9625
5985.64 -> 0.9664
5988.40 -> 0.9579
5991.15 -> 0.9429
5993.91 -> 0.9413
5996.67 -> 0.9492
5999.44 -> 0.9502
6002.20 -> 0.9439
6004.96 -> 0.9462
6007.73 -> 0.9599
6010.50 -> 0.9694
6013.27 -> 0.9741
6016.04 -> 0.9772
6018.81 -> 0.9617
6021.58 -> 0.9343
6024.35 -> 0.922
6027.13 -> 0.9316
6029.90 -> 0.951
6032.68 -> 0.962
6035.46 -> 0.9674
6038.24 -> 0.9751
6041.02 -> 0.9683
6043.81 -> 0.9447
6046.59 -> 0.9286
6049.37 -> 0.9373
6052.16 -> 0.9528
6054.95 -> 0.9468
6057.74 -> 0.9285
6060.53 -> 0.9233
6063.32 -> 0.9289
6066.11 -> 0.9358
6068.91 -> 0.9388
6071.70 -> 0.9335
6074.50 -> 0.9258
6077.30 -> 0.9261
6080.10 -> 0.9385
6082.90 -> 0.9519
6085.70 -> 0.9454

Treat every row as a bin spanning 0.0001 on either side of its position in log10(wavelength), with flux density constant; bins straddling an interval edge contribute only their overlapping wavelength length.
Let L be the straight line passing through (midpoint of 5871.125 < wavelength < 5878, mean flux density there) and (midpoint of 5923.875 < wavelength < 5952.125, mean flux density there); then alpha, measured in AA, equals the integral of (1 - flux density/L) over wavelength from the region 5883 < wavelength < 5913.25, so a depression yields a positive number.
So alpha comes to 1.5 AA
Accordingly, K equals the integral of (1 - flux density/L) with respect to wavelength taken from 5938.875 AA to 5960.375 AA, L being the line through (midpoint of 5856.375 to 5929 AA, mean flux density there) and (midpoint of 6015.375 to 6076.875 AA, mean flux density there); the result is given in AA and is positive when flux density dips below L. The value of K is -0.3 AA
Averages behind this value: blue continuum 0.951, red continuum 0.944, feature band 0.962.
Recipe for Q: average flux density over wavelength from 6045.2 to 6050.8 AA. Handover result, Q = 0.934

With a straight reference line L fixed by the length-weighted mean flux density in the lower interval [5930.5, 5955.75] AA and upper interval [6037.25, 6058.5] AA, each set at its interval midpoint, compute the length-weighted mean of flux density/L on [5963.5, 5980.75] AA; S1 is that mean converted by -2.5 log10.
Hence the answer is 0.01 mag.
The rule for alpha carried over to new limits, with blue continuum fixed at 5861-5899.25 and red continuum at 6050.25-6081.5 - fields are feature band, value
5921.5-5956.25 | -0.6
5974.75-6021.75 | -0.8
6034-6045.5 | -0.3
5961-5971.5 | -0.2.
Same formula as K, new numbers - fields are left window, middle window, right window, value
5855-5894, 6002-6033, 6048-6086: -0.4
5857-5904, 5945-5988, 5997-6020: 0.1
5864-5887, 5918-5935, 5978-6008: 0.1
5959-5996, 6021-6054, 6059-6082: -0.3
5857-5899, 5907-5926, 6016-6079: -0.3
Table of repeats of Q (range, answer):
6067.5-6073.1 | 0.936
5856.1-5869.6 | 0.975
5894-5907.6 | 0.94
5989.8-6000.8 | 0.945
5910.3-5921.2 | 0.961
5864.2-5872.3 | 0.978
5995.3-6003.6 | 0.948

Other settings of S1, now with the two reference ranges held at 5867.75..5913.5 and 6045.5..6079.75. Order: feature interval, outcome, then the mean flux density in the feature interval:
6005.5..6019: -0.04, 0.967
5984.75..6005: -0.02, 0.95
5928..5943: -0.01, 0.945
